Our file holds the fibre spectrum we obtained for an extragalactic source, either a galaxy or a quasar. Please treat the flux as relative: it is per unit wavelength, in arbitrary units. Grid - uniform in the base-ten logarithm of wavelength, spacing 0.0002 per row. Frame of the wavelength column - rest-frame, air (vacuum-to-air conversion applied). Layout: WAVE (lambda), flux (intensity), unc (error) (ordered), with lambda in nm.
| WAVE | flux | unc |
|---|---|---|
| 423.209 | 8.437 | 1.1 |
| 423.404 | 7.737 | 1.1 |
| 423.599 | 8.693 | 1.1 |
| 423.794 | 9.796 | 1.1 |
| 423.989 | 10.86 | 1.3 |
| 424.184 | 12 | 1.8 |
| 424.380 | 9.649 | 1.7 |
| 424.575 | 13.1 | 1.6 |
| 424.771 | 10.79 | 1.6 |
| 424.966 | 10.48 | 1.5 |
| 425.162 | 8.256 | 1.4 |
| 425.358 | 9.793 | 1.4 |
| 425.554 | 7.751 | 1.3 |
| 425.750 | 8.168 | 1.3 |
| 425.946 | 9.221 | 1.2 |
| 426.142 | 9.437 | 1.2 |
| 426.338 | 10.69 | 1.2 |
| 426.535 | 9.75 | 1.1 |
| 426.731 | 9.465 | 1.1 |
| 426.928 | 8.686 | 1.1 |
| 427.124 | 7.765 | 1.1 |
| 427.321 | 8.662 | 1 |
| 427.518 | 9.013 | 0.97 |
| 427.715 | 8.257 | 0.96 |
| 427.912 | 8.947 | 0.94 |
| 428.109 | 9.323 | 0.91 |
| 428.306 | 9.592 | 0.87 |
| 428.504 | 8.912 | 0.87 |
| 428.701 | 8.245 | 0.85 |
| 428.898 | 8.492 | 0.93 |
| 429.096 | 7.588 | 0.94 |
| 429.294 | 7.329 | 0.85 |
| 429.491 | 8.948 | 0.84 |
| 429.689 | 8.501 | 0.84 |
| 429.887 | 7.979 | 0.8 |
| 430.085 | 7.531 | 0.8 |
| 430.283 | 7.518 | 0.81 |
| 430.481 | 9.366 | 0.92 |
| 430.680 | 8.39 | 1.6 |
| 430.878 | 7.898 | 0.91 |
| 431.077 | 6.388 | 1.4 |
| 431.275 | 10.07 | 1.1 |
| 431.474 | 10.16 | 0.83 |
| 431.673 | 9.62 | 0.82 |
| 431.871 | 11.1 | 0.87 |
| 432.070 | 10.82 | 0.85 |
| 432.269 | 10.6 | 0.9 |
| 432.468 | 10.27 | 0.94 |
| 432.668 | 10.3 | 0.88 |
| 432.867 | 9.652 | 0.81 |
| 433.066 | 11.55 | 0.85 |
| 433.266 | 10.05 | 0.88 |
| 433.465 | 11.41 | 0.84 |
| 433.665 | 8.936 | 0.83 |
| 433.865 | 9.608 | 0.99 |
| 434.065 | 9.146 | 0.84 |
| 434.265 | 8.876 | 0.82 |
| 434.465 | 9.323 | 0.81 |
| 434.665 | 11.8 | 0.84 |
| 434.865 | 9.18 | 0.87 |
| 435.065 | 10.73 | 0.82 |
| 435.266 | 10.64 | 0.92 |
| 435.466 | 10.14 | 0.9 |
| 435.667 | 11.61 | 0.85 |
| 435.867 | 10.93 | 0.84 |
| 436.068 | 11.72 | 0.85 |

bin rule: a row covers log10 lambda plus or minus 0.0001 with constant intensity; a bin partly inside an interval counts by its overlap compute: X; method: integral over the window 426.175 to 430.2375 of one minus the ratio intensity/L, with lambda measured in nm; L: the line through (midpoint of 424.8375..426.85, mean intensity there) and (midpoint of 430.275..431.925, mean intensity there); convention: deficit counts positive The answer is 0.22 nm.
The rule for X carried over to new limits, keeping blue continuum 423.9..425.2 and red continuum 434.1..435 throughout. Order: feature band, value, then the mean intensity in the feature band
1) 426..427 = 0.097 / 9.61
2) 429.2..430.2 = 0.219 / 8.06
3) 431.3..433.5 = -0.098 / 10.5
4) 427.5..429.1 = 0.259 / 8.76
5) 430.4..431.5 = 0.169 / 8.6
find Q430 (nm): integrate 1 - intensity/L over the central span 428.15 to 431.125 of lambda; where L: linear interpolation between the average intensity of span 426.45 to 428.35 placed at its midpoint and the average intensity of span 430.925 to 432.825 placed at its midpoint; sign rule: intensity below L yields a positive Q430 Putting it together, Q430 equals 0.36 nm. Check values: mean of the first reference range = 8.92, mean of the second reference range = 9.86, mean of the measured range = 8.23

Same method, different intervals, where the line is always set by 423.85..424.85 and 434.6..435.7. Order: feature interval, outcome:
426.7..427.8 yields 0.245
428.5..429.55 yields 0.267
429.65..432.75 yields 0.473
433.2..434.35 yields 0.108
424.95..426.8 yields 0.314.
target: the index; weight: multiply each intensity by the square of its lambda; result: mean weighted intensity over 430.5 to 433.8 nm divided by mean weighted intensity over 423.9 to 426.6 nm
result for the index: 1.01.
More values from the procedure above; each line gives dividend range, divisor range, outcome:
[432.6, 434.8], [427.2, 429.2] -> 1.19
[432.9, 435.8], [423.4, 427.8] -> 1.12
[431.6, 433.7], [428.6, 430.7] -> 1.30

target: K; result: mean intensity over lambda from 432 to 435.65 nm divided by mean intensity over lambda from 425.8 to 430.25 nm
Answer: 1.17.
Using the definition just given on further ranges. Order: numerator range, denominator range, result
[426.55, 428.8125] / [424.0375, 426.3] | 0.89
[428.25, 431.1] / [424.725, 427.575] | 0.89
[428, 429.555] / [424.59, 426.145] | 0.91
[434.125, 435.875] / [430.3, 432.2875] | 1.11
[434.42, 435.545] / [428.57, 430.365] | 1.29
